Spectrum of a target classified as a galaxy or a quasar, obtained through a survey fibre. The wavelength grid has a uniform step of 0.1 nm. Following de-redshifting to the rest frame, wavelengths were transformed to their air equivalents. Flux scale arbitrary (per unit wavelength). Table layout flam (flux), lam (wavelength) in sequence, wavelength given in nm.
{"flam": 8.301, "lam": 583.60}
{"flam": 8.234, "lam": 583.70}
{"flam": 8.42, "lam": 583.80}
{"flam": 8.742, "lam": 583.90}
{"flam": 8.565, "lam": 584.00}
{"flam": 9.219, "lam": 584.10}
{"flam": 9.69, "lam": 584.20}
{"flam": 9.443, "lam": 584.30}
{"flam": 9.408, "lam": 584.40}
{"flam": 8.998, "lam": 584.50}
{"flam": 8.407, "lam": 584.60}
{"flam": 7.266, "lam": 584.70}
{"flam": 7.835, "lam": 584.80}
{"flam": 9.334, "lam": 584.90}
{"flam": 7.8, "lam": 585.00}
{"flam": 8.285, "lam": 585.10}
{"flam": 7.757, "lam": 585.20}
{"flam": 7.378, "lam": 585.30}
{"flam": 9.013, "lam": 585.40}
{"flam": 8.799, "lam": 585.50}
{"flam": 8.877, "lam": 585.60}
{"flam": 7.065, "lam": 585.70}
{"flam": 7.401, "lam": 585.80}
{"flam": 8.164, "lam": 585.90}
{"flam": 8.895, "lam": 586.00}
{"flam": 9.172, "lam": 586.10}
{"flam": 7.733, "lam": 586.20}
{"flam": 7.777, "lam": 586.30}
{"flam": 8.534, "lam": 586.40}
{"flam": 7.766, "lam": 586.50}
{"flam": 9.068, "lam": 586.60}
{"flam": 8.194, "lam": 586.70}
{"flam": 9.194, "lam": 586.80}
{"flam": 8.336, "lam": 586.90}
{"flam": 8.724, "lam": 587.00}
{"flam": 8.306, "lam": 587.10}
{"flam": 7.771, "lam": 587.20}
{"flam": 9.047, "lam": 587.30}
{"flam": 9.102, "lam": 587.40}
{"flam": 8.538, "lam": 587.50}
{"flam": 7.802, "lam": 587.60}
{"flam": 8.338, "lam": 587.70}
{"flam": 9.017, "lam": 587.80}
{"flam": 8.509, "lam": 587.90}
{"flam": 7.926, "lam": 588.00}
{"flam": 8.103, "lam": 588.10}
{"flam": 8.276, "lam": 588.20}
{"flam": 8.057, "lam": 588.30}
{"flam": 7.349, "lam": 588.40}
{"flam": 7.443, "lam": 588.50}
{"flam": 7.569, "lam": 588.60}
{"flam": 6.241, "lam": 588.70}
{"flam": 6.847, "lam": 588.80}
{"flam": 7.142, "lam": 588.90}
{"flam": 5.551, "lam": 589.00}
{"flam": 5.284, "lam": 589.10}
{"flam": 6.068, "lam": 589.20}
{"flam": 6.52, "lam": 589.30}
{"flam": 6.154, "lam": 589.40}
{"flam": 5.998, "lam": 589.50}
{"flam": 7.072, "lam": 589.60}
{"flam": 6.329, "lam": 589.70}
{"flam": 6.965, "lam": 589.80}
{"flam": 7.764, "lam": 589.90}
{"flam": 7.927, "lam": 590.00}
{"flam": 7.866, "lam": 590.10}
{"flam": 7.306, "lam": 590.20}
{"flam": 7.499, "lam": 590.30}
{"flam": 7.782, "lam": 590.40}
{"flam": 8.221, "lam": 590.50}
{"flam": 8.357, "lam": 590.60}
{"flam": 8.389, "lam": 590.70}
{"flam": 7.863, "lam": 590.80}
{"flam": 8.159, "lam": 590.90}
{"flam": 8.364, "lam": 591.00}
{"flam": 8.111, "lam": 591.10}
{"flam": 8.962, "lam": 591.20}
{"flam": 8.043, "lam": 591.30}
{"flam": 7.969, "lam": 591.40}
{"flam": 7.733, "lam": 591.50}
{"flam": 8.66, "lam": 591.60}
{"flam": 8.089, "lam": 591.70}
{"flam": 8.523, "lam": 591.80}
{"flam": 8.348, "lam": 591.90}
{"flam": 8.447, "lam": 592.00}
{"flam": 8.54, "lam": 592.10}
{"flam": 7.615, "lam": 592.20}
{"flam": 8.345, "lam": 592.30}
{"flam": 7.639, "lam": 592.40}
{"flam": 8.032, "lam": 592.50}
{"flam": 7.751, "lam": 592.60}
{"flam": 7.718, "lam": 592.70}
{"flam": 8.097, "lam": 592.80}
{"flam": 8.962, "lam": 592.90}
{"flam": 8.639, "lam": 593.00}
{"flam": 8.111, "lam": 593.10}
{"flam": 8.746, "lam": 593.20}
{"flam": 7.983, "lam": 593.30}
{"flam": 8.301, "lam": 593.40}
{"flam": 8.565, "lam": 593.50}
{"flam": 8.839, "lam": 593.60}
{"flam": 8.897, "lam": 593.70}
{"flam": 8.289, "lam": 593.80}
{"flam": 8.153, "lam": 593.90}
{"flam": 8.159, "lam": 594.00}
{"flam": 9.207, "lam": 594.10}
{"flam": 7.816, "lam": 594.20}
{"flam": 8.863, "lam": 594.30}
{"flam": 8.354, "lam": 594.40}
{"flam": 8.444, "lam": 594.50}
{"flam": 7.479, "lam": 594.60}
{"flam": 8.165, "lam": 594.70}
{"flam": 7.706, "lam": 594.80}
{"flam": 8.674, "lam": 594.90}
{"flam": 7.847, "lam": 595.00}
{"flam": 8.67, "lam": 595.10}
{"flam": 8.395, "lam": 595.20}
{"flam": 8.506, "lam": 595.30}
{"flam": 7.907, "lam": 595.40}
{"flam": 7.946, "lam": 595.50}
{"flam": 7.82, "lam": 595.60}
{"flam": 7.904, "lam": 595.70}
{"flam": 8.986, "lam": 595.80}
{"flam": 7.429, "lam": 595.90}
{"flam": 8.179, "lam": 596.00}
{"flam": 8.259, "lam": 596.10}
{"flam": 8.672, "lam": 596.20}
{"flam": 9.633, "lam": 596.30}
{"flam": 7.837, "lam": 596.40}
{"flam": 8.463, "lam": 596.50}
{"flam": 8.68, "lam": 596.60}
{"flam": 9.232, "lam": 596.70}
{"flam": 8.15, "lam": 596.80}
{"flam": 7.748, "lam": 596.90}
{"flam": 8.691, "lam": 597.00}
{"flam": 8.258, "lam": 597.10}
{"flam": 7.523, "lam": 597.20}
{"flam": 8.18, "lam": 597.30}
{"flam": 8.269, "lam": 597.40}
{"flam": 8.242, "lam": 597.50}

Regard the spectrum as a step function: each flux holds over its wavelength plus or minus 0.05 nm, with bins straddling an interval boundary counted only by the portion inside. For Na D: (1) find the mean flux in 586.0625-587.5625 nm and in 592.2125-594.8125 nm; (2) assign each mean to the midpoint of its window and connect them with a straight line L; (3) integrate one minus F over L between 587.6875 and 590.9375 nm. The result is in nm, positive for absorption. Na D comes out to 0.396 nm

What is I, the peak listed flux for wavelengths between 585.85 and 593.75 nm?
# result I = 9.194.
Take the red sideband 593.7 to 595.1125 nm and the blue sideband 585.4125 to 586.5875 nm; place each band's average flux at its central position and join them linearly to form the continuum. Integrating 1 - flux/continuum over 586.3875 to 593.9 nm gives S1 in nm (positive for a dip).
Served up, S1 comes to 0.31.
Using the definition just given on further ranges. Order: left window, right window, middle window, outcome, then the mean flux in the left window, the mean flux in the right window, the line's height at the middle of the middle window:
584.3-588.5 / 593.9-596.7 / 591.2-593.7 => 0.015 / 8.33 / 8.31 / 8.32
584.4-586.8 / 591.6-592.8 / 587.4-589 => 0.086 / 8.28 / 8.12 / 8.22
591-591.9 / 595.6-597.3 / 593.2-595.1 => -0.008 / 8.27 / 8.33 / 8.3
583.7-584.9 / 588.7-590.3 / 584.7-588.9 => -0.219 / 8.73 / 6.73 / 7.77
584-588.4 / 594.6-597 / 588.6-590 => 0.305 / 8.42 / 8.29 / 8.37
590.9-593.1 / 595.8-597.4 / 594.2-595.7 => 0.022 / 8.21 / 8.35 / 8.3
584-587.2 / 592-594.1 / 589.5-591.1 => 0.127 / 8.44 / 8.3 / 8.35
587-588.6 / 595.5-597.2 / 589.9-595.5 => 0.053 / 8.23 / 8.33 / 8.29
